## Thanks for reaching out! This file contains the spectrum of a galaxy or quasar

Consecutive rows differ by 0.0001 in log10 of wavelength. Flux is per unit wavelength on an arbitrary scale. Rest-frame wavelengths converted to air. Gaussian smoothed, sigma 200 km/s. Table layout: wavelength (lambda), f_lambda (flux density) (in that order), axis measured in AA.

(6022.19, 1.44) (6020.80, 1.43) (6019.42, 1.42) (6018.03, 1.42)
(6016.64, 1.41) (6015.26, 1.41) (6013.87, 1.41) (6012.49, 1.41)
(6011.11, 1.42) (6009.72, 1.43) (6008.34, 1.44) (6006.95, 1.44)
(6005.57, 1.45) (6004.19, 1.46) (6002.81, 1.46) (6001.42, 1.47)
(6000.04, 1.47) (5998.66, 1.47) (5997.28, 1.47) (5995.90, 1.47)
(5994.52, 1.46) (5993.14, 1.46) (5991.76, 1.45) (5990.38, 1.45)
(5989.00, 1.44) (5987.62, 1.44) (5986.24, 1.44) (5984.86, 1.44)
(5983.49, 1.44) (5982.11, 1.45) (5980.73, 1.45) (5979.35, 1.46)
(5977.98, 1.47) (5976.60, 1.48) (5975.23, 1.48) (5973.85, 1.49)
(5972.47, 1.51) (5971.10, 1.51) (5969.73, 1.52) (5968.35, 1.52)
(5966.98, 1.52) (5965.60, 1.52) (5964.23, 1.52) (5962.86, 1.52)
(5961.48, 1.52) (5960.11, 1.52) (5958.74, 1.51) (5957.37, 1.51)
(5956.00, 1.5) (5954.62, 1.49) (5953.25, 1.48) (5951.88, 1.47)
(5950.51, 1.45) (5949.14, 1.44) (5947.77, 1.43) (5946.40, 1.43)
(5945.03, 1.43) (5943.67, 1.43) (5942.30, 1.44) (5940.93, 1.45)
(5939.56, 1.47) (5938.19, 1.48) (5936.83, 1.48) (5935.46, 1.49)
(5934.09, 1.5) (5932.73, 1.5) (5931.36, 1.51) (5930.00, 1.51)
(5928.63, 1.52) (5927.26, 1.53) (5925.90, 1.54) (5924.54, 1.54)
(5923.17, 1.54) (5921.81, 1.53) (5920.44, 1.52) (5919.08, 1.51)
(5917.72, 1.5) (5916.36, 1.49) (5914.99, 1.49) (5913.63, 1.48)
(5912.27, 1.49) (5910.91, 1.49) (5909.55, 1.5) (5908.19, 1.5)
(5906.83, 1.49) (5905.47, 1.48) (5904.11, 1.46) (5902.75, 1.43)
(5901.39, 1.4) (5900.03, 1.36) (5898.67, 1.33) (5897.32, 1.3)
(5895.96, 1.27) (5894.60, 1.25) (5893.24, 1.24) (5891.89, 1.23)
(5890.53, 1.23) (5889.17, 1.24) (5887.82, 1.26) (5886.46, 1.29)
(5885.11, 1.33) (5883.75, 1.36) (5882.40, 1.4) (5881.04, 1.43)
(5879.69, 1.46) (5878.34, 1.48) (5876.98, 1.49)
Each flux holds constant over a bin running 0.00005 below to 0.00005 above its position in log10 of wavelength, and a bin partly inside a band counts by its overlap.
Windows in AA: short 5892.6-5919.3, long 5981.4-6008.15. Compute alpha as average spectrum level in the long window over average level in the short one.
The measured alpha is 1.0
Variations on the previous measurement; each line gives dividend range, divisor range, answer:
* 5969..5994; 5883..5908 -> 1.10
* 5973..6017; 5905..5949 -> 0.97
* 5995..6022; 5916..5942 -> 0.96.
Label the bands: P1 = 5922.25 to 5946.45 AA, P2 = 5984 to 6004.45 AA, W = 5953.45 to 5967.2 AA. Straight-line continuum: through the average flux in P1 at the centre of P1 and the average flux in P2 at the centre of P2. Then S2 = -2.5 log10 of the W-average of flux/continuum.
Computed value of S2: -0.026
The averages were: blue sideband 1.49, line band 1.51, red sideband 1.46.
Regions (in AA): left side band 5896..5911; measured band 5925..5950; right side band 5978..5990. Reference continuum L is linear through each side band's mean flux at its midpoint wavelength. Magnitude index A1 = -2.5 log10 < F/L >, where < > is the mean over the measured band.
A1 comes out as -0.03 mag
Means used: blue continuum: 1.42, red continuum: 1.45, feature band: 1.48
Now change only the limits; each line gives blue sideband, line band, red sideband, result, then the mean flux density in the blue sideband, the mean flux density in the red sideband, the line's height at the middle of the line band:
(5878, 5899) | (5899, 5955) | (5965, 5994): -0.073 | 1.32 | 1.47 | 1.38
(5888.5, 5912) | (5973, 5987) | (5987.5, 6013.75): -0.020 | 1.37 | 1.45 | 1.43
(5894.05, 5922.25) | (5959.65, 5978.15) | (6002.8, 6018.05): -0.054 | 1.44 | 1.43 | 1.43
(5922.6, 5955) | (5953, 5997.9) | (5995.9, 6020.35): -0.017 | 1.48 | 1.44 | 1.46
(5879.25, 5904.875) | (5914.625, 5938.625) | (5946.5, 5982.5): -0.078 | 1.33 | 1.49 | 1.41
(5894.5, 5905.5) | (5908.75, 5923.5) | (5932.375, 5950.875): -0.077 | 1.36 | 1.46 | 1.4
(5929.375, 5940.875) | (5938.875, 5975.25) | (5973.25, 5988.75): -0.007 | 1.49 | 1.46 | 1.47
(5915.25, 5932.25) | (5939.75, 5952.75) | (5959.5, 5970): 0.056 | 1.52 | 1.52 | 1.52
